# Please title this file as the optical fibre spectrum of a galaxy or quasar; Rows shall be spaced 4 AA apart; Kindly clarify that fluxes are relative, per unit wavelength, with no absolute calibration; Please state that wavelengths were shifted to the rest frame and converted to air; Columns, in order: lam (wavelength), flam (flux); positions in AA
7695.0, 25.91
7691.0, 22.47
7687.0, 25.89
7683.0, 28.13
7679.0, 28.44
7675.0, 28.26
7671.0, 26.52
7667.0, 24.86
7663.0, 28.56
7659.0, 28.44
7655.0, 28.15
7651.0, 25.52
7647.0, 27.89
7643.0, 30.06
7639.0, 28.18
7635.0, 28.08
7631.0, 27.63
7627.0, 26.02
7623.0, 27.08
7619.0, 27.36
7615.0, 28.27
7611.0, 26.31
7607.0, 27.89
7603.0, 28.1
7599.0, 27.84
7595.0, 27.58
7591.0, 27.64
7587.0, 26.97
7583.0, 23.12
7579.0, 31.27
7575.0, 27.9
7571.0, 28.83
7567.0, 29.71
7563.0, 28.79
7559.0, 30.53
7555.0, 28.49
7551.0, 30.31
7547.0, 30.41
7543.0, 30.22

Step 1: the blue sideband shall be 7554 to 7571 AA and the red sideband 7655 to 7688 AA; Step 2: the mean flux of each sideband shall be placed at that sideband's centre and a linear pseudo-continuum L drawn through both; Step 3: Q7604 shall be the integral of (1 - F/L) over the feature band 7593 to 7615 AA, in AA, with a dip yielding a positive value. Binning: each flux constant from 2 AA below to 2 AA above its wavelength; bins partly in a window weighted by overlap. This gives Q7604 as 0.8 AA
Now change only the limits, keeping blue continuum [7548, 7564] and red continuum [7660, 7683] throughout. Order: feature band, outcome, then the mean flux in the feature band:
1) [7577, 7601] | 1.3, 27.4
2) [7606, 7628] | 1.0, 27.2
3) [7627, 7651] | 0.1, 27.9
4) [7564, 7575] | 0.1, 29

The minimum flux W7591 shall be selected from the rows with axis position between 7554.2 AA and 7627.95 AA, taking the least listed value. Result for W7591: 23.12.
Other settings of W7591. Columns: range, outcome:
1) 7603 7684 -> 24.86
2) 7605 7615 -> 26.31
